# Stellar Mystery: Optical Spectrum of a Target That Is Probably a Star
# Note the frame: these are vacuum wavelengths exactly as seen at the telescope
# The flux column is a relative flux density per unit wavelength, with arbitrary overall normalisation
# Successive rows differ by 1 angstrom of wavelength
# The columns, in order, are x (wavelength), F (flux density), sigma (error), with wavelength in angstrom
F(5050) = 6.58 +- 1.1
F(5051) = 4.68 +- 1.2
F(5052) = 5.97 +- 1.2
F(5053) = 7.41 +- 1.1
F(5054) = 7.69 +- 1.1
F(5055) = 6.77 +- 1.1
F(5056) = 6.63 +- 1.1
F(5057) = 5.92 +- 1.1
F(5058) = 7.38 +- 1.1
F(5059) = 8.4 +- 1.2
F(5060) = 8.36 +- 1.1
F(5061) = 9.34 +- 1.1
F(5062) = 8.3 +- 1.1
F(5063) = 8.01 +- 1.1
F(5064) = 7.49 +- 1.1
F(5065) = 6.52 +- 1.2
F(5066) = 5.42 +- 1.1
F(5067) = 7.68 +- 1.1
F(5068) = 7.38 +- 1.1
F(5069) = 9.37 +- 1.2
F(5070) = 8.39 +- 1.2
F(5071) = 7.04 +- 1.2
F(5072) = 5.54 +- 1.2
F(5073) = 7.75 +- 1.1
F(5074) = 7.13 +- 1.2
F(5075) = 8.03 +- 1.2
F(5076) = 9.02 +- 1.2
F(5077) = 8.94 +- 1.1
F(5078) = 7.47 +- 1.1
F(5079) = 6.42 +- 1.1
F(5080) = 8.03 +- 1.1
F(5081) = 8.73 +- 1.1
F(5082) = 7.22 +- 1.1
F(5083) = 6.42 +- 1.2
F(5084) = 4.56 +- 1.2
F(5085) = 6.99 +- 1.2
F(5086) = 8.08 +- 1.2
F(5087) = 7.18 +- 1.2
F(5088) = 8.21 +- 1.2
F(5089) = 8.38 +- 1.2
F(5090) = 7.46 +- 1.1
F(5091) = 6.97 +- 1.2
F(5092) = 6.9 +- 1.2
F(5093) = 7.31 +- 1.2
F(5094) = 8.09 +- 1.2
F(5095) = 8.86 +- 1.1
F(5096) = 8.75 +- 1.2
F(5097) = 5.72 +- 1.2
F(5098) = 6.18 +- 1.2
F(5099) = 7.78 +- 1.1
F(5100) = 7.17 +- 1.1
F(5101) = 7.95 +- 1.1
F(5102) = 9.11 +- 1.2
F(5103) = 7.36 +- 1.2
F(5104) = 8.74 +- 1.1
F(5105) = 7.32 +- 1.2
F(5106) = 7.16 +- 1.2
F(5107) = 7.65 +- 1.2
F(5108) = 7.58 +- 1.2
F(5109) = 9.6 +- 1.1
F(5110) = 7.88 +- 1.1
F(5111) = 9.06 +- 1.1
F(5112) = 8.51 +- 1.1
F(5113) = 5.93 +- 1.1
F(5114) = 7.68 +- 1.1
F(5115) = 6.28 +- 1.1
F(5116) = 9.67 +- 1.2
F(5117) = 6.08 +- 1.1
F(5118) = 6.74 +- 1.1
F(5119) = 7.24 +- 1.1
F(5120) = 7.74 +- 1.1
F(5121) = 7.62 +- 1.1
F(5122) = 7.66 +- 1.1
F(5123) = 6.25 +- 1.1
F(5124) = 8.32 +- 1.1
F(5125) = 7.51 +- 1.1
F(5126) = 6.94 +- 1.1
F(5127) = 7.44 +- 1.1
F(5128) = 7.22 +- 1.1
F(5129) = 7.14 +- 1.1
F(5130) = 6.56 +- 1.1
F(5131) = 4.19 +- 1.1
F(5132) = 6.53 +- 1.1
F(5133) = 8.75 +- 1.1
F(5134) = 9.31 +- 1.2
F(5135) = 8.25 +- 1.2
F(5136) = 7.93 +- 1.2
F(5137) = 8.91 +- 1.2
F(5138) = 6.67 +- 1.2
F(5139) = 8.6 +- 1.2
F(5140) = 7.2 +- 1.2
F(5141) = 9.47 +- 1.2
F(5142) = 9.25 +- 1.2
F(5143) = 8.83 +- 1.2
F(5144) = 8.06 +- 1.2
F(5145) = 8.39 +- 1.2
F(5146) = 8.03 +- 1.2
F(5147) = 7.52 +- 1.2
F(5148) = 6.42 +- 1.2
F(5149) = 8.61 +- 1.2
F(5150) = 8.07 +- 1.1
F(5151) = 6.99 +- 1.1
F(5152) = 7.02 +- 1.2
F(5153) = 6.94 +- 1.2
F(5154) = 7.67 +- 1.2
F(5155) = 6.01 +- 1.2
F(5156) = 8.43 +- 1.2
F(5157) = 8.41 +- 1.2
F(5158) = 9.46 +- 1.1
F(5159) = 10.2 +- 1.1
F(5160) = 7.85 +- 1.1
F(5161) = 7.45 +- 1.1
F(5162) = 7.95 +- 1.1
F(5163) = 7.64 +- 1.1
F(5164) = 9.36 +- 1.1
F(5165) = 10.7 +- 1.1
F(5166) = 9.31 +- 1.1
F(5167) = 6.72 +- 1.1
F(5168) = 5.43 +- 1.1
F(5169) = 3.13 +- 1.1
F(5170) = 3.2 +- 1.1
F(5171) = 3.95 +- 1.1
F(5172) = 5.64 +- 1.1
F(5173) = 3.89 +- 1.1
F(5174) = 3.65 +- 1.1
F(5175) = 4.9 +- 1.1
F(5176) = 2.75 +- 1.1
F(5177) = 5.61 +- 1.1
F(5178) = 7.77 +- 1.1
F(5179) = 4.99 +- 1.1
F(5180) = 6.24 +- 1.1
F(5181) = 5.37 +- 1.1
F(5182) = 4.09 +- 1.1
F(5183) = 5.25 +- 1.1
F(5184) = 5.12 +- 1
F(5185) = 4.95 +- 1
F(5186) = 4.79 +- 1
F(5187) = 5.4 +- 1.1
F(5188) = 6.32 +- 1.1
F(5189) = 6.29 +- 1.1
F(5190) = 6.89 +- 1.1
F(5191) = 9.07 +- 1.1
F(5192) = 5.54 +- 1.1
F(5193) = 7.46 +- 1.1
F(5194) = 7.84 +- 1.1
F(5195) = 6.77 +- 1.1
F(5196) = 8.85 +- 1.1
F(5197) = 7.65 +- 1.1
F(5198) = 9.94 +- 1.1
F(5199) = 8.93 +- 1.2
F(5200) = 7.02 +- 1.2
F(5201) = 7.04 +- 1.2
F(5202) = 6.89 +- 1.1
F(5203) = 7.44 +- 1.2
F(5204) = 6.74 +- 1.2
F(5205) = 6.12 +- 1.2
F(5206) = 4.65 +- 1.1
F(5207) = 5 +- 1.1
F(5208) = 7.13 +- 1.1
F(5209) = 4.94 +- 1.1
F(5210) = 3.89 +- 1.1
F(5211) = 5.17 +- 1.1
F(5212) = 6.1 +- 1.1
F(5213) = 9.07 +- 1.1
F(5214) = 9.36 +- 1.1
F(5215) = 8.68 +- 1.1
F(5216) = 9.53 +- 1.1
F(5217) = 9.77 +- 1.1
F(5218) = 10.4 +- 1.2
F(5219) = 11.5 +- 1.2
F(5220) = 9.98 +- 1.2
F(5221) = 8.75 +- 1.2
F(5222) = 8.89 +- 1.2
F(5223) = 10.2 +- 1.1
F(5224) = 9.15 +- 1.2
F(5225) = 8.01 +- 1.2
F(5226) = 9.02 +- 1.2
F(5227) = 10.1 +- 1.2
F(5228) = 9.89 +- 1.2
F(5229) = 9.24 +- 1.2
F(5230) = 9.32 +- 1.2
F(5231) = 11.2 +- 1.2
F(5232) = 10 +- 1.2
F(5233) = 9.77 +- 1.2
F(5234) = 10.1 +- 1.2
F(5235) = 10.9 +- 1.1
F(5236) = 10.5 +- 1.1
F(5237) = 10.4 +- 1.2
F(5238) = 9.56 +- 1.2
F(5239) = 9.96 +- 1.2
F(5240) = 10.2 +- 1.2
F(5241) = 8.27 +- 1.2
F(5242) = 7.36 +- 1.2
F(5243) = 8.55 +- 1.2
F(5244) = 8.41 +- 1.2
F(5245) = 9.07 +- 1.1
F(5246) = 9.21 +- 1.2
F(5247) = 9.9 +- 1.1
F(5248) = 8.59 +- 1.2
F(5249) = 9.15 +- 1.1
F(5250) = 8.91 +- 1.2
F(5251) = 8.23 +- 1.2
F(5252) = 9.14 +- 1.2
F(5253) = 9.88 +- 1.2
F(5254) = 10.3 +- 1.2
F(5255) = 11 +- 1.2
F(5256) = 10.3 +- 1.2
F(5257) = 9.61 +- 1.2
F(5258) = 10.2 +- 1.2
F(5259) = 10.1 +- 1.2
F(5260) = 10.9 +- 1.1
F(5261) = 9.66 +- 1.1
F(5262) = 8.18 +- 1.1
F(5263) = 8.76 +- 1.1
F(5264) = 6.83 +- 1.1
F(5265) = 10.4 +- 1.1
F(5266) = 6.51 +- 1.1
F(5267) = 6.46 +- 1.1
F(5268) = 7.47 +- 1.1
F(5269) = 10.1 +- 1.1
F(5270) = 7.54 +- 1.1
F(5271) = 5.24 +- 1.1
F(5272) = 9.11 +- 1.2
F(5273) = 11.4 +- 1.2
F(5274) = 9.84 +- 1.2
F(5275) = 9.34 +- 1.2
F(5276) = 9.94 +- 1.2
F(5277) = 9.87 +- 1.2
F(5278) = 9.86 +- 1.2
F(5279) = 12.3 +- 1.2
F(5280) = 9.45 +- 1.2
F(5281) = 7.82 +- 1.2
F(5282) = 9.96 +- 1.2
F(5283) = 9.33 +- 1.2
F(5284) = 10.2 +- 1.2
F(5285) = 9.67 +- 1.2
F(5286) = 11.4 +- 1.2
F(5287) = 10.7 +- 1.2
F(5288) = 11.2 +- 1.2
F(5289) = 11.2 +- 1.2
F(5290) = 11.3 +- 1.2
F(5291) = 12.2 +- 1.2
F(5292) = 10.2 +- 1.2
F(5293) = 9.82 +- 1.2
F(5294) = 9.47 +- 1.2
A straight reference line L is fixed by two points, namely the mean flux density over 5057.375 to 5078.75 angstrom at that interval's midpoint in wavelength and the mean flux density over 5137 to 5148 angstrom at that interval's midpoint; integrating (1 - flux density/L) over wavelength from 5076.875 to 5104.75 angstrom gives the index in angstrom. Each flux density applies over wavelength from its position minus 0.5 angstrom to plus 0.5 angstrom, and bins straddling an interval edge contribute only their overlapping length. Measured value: 1.2 angstrom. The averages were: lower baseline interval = 7.73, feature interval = 7.51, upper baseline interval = 8.15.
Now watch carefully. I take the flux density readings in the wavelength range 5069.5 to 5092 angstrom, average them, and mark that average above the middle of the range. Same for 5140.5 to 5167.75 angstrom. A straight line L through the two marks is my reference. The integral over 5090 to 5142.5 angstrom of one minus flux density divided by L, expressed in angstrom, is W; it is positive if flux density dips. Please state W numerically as 1.0 angstrom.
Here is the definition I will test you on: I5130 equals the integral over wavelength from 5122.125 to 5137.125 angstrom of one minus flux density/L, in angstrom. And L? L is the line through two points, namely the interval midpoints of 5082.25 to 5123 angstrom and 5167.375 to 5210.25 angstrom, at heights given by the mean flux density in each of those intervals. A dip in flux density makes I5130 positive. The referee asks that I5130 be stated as -0.8 angstrom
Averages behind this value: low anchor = 7.52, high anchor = 5.93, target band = 7.39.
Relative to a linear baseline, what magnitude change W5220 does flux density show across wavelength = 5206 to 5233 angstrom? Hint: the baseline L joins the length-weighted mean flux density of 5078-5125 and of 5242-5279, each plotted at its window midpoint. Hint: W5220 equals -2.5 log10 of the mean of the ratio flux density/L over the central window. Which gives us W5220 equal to 0.02 mag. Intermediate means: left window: 7.53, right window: 9.13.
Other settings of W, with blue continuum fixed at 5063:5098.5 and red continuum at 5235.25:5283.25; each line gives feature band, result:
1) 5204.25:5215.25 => 3.0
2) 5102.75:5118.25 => 0.0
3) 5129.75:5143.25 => 0.2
